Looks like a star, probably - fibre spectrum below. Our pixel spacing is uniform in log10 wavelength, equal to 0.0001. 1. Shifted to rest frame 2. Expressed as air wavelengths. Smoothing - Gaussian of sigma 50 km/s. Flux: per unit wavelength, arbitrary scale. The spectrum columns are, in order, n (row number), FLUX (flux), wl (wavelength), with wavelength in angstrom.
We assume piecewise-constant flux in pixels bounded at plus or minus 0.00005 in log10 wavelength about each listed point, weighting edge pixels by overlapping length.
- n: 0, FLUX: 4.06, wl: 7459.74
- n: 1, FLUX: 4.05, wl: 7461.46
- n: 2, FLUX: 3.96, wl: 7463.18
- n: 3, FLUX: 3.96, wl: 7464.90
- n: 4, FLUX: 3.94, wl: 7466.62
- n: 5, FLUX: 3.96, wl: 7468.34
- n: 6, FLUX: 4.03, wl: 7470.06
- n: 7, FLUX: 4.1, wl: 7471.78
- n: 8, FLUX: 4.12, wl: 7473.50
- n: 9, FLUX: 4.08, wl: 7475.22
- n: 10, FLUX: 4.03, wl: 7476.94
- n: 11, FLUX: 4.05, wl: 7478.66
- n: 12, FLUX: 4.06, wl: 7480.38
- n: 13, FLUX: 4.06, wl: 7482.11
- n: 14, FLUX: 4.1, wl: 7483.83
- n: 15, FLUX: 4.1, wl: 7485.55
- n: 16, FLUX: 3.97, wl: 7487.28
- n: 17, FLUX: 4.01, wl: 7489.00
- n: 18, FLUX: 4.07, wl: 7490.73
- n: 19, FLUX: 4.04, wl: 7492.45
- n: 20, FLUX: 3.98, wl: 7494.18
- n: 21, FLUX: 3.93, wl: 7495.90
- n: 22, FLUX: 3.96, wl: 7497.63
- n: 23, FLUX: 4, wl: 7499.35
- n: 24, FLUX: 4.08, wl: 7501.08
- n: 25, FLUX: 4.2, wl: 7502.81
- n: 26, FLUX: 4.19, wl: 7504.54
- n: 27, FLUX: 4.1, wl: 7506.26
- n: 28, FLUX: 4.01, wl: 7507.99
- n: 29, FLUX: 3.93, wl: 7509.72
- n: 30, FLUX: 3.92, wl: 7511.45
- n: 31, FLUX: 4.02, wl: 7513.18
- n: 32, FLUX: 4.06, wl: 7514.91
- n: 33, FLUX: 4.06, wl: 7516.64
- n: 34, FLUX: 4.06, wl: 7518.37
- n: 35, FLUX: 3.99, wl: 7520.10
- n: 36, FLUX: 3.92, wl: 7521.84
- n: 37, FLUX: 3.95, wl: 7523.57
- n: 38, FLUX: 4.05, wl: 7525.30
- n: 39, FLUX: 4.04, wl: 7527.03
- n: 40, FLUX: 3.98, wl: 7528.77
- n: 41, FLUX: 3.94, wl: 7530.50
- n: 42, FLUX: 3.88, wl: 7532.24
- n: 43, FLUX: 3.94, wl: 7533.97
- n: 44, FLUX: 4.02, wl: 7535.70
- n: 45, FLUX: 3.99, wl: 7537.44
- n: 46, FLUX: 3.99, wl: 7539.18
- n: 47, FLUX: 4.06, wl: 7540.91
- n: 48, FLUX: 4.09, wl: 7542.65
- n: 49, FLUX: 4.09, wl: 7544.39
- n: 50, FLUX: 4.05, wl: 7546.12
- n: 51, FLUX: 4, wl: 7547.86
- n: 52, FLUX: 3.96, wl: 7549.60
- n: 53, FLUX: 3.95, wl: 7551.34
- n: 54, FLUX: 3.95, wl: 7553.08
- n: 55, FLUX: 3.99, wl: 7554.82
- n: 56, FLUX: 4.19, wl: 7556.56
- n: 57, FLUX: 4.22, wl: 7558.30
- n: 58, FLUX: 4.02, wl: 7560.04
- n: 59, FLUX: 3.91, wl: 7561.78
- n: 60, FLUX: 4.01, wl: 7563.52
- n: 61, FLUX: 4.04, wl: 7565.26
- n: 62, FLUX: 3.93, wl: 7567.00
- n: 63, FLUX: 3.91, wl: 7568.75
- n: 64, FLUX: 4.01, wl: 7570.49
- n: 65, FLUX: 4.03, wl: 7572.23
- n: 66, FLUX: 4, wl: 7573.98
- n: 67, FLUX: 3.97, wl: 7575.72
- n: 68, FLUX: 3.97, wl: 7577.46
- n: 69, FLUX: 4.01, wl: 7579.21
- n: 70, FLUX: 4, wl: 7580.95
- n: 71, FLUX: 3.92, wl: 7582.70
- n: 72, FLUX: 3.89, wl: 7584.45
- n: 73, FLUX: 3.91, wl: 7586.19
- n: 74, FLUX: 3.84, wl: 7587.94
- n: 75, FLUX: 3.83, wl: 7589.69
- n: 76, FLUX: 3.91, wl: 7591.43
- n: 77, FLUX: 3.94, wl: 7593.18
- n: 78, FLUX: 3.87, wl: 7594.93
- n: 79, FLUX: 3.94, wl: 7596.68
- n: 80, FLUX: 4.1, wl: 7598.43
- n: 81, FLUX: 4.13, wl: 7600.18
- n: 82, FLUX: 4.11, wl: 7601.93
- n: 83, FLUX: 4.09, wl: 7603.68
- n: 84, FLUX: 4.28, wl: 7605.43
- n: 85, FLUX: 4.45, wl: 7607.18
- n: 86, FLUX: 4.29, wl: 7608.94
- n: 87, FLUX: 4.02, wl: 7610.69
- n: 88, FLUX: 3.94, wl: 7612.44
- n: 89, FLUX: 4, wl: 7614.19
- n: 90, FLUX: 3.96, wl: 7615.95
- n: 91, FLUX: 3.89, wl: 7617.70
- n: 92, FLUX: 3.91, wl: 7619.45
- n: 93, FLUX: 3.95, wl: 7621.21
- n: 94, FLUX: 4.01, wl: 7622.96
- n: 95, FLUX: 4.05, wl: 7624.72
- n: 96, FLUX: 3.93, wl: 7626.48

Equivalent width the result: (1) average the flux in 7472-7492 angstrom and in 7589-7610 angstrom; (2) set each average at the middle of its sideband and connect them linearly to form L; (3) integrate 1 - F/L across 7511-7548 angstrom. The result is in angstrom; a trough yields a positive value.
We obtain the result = 0.6 angstrom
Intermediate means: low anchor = 4.06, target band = 4.01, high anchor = 4.08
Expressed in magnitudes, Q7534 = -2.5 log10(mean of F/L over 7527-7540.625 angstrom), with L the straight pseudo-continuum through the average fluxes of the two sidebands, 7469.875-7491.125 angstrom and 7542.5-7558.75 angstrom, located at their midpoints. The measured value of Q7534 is 0.020 mag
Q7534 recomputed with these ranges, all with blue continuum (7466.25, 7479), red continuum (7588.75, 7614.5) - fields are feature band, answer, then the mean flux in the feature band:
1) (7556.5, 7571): 0.010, 4.02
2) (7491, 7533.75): 0.010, 4.01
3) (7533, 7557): 0.010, 4.02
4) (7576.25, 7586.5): 0.028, 3.95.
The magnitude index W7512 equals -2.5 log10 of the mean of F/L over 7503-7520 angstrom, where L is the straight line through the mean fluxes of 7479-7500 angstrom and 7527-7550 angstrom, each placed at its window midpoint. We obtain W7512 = -0.008 mag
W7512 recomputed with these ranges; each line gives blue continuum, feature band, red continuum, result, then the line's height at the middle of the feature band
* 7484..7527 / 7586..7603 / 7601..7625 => 0.027 mag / 4.06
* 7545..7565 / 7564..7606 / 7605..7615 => 0.031 mag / 4.1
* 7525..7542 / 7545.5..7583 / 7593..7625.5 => 0.003 mag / 4.01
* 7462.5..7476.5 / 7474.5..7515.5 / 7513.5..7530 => -0.007 mag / 4.02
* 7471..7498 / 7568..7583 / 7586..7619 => 0.013 mag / 4.03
